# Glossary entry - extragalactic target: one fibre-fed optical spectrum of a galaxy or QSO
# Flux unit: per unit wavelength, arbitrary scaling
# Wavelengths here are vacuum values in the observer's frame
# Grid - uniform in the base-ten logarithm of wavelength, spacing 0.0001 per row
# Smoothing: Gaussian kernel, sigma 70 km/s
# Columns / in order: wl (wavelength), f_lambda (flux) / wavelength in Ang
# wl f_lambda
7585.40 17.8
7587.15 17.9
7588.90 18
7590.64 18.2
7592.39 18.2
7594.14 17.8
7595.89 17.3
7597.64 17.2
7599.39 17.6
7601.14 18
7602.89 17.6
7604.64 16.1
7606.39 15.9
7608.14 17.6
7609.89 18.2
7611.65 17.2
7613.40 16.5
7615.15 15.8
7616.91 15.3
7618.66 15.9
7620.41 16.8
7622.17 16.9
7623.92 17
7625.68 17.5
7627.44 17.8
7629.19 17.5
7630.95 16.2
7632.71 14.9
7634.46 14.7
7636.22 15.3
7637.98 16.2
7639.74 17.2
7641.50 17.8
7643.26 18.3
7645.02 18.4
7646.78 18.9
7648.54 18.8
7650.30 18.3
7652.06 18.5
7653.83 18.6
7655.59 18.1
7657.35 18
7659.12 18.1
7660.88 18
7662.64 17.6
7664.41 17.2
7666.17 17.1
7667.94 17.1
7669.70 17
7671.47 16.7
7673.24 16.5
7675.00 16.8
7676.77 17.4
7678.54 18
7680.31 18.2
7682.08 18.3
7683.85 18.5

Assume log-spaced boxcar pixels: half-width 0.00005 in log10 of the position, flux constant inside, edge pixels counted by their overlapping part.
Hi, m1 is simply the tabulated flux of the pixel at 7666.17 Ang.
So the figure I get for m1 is 17.1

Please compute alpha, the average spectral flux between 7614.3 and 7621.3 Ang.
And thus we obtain 15.9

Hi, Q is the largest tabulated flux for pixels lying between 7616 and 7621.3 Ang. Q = 16.8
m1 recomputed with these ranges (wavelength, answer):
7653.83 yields 18.6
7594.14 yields 17.8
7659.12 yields 18.1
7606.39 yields 15.9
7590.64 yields 18.2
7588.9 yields 18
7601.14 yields 18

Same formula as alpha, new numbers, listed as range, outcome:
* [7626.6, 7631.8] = 17.2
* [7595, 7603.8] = 17.5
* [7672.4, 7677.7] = 16.9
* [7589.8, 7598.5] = 17.7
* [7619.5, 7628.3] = 17.2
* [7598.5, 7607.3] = 17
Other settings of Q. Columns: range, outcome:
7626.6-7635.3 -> 17.8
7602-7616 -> 18.2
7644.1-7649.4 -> 18.9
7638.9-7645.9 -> 18.4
